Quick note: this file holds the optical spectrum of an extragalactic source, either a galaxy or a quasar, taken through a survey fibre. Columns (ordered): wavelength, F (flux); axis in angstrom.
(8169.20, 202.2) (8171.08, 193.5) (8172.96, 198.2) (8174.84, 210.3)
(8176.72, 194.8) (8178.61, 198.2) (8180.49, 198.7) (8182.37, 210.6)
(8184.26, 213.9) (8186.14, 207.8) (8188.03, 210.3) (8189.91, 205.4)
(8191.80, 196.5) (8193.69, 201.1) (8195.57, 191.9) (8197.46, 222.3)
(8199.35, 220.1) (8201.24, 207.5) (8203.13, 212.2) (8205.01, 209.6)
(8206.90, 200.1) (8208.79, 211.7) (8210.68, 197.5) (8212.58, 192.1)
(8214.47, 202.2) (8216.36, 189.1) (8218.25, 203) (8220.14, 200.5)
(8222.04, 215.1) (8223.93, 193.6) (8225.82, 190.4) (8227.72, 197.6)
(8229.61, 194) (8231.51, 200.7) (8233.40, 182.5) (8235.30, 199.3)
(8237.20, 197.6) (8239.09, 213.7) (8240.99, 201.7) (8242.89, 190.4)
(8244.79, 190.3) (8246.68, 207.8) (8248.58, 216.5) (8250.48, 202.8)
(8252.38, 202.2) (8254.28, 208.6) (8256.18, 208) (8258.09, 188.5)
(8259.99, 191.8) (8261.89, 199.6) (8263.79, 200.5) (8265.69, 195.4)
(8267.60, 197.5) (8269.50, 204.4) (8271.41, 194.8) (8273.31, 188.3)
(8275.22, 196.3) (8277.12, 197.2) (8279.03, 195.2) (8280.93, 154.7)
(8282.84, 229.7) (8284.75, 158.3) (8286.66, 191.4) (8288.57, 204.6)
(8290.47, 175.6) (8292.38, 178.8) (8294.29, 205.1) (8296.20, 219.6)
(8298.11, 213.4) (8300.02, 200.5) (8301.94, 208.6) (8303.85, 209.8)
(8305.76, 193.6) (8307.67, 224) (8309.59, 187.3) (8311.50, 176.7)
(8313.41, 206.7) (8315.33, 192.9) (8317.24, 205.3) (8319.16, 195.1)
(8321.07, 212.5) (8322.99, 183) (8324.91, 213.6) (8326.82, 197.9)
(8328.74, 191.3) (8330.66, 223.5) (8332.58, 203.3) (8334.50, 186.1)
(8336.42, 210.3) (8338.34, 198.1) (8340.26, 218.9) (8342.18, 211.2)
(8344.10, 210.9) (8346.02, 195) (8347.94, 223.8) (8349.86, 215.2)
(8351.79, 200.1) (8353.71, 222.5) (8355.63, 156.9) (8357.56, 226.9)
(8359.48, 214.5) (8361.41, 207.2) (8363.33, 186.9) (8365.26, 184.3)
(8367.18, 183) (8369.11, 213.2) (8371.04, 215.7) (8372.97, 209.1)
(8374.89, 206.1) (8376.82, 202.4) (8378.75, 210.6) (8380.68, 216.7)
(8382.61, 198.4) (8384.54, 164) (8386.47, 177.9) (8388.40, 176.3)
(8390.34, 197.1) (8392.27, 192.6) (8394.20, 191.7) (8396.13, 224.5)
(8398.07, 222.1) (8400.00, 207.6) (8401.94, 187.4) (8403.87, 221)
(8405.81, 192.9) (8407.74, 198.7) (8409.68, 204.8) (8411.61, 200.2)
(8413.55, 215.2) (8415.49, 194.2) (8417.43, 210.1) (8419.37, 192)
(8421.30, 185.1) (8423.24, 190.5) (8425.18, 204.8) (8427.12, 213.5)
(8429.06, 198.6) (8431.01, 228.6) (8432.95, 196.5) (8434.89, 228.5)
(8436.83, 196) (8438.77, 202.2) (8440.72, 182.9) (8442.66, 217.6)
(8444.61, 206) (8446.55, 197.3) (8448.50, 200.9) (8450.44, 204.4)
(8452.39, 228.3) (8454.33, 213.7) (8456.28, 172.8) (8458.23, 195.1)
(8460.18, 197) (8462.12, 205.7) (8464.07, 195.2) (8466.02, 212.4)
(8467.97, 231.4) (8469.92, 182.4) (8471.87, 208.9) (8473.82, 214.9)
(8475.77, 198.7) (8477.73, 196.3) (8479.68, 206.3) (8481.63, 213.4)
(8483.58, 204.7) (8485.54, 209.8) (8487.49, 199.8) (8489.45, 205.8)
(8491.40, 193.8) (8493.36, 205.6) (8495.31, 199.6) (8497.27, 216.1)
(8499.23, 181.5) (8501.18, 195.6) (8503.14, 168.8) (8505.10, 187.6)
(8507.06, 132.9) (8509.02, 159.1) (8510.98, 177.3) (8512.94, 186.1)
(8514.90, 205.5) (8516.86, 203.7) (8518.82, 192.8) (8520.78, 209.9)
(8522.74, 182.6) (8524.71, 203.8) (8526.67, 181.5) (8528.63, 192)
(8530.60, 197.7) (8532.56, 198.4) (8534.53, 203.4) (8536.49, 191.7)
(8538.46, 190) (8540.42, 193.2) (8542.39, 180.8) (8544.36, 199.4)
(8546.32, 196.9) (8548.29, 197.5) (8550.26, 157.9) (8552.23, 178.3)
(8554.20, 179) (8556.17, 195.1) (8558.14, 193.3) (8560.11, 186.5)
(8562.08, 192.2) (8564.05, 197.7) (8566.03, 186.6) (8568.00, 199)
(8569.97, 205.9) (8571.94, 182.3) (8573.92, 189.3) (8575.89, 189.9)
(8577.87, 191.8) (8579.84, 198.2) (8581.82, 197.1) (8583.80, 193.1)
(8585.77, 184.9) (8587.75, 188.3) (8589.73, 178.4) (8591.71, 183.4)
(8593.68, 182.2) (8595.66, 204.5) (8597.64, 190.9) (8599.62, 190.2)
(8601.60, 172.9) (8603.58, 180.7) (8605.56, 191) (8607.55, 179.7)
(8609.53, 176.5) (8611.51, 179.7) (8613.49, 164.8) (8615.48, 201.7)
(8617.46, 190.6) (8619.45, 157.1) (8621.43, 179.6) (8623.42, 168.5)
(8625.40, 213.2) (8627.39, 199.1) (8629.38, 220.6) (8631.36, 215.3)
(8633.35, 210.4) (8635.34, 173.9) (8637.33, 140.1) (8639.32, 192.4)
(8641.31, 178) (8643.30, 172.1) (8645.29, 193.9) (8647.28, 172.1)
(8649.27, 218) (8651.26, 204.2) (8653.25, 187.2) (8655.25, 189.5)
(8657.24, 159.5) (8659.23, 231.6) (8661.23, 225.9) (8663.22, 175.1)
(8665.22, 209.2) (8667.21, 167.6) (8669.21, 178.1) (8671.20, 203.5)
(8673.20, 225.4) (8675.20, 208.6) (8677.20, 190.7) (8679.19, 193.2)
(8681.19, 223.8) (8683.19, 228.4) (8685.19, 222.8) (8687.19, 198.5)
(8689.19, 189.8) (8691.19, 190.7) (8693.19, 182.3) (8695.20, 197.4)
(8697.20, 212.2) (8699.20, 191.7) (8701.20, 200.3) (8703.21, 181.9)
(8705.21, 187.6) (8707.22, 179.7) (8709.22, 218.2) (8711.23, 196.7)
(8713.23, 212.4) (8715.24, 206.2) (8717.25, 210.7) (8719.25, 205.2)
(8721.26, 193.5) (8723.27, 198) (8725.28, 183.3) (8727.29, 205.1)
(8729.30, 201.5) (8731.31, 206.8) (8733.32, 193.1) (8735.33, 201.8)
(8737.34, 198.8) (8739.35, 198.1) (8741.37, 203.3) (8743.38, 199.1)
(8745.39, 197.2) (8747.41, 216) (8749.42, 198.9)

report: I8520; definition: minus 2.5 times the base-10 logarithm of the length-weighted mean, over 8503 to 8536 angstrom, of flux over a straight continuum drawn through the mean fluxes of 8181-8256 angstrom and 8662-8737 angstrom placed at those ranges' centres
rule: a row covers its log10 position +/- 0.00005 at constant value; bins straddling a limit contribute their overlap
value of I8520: 0.07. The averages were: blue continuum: 203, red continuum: 199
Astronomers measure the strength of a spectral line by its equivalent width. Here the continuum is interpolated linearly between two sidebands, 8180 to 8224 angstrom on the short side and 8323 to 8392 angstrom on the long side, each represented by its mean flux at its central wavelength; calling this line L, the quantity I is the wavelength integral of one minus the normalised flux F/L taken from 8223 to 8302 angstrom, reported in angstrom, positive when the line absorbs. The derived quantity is 2.5 angstrom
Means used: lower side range 205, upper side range 202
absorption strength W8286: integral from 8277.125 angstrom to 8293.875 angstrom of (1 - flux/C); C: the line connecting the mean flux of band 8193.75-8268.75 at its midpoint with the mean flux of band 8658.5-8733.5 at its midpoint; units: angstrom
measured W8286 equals 1.2 angstrom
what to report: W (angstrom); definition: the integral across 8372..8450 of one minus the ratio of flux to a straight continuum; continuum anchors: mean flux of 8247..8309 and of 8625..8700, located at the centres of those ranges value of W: -1.4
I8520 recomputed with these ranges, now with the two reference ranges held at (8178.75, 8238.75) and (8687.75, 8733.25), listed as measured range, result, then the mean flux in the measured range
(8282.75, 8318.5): 0.02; 198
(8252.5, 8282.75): 0.03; 196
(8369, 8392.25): 0.01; 198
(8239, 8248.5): 0.01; 201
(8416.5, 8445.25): -0.02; 203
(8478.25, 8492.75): -0.03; 205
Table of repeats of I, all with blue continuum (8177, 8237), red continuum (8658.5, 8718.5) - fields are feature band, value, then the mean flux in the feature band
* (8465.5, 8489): -0.56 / 206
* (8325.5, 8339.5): -0.01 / 202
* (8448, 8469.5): -0.32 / 205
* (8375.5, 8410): 0.45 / 199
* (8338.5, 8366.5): -0.41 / 205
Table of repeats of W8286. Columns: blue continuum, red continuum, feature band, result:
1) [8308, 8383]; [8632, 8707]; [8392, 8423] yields -0.1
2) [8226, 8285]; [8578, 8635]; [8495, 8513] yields 1.1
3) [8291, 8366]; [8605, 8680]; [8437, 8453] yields -0.5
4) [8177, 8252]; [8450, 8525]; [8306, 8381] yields -1.3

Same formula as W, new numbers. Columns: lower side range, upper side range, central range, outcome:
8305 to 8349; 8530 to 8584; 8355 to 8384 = -0.2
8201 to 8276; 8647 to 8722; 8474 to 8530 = 1.7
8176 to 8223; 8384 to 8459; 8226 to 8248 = 0.7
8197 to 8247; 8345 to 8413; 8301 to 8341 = -0.1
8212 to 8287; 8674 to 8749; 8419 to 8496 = -1.8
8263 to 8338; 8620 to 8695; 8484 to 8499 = -0.5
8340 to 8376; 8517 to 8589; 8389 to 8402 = -0.1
